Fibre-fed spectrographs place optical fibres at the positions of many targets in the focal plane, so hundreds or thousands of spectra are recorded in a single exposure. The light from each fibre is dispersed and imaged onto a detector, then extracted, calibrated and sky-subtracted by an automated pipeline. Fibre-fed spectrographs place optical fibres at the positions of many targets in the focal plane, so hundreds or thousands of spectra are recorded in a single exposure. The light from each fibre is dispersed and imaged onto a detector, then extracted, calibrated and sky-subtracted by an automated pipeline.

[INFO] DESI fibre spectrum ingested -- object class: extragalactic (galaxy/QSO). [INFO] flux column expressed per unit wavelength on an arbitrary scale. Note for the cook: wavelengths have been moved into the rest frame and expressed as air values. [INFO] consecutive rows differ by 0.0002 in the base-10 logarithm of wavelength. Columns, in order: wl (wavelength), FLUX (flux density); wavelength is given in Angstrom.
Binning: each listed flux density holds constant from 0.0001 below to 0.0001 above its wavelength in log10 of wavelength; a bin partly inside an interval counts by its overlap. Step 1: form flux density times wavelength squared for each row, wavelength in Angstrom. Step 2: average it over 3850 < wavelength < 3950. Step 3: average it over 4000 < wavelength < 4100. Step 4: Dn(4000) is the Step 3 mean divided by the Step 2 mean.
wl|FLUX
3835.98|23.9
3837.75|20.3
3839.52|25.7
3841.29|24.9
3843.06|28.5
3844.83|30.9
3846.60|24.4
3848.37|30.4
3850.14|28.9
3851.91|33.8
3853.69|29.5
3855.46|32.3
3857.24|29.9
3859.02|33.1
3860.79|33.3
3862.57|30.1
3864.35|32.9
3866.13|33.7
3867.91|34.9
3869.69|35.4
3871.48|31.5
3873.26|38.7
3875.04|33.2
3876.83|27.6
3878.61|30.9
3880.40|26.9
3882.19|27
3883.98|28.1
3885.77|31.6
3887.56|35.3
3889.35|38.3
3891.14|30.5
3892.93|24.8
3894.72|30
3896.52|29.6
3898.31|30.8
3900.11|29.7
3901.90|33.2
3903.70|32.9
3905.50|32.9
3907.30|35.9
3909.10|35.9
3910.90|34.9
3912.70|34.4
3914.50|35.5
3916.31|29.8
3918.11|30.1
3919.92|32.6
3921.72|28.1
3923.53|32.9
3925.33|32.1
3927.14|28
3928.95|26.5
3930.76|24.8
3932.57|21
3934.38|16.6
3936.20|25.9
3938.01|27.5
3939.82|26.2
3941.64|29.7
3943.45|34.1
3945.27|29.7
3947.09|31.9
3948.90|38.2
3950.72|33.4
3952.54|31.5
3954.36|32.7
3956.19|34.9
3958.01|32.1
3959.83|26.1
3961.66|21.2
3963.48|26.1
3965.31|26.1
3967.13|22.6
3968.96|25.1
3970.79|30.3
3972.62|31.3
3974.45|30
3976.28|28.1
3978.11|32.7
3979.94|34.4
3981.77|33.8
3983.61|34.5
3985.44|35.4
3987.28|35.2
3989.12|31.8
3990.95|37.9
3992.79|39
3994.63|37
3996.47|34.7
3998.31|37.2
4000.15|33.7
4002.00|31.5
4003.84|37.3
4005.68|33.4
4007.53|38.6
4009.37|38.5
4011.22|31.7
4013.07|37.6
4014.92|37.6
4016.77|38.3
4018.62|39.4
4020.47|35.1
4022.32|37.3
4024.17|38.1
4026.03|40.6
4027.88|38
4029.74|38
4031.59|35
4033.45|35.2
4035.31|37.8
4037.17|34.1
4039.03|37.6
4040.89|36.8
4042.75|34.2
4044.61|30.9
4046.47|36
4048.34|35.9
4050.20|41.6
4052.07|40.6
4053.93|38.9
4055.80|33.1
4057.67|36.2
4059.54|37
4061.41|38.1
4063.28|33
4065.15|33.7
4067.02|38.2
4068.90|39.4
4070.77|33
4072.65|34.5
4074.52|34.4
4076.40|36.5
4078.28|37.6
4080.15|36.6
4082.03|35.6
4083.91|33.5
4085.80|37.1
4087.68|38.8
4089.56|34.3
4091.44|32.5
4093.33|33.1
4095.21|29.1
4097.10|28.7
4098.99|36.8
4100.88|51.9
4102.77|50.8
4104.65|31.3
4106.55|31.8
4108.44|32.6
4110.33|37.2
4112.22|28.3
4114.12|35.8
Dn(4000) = 1.25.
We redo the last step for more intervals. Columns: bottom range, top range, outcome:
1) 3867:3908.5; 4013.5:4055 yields 1.26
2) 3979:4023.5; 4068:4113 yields 1.04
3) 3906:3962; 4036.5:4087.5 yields 1.27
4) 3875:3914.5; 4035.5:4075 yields 1.24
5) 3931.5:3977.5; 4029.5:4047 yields 1.30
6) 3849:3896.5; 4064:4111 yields 1.27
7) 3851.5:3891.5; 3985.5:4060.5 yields 1.23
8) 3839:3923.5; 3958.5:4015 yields 1.09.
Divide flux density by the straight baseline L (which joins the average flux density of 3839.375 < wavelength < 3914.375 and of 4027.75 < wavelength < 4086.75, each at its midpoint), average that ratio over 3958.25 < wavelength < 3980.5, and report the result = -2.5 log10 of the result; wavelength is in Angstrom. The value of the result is 0.21 mag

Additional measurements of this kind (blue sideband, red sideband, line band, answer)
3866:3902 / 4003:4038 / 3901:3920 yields -0.03 mag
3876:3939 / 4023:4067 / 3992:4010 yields -0.05 mag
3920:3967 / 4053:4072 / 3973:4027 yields -0.11 mag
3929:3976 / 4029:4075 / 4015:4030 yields -0.13 mag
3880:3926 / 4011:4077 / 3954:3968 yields 0.22 mag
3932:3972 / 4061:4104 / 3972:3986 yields -0.08 mag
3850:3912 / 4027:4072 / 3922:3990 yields 0.15 mag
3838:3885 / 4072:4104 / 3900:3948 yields 0.07 mag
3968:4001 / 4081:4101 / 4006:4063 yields -0.08 mag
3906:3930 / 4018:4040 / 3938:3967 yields 0.12 mag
